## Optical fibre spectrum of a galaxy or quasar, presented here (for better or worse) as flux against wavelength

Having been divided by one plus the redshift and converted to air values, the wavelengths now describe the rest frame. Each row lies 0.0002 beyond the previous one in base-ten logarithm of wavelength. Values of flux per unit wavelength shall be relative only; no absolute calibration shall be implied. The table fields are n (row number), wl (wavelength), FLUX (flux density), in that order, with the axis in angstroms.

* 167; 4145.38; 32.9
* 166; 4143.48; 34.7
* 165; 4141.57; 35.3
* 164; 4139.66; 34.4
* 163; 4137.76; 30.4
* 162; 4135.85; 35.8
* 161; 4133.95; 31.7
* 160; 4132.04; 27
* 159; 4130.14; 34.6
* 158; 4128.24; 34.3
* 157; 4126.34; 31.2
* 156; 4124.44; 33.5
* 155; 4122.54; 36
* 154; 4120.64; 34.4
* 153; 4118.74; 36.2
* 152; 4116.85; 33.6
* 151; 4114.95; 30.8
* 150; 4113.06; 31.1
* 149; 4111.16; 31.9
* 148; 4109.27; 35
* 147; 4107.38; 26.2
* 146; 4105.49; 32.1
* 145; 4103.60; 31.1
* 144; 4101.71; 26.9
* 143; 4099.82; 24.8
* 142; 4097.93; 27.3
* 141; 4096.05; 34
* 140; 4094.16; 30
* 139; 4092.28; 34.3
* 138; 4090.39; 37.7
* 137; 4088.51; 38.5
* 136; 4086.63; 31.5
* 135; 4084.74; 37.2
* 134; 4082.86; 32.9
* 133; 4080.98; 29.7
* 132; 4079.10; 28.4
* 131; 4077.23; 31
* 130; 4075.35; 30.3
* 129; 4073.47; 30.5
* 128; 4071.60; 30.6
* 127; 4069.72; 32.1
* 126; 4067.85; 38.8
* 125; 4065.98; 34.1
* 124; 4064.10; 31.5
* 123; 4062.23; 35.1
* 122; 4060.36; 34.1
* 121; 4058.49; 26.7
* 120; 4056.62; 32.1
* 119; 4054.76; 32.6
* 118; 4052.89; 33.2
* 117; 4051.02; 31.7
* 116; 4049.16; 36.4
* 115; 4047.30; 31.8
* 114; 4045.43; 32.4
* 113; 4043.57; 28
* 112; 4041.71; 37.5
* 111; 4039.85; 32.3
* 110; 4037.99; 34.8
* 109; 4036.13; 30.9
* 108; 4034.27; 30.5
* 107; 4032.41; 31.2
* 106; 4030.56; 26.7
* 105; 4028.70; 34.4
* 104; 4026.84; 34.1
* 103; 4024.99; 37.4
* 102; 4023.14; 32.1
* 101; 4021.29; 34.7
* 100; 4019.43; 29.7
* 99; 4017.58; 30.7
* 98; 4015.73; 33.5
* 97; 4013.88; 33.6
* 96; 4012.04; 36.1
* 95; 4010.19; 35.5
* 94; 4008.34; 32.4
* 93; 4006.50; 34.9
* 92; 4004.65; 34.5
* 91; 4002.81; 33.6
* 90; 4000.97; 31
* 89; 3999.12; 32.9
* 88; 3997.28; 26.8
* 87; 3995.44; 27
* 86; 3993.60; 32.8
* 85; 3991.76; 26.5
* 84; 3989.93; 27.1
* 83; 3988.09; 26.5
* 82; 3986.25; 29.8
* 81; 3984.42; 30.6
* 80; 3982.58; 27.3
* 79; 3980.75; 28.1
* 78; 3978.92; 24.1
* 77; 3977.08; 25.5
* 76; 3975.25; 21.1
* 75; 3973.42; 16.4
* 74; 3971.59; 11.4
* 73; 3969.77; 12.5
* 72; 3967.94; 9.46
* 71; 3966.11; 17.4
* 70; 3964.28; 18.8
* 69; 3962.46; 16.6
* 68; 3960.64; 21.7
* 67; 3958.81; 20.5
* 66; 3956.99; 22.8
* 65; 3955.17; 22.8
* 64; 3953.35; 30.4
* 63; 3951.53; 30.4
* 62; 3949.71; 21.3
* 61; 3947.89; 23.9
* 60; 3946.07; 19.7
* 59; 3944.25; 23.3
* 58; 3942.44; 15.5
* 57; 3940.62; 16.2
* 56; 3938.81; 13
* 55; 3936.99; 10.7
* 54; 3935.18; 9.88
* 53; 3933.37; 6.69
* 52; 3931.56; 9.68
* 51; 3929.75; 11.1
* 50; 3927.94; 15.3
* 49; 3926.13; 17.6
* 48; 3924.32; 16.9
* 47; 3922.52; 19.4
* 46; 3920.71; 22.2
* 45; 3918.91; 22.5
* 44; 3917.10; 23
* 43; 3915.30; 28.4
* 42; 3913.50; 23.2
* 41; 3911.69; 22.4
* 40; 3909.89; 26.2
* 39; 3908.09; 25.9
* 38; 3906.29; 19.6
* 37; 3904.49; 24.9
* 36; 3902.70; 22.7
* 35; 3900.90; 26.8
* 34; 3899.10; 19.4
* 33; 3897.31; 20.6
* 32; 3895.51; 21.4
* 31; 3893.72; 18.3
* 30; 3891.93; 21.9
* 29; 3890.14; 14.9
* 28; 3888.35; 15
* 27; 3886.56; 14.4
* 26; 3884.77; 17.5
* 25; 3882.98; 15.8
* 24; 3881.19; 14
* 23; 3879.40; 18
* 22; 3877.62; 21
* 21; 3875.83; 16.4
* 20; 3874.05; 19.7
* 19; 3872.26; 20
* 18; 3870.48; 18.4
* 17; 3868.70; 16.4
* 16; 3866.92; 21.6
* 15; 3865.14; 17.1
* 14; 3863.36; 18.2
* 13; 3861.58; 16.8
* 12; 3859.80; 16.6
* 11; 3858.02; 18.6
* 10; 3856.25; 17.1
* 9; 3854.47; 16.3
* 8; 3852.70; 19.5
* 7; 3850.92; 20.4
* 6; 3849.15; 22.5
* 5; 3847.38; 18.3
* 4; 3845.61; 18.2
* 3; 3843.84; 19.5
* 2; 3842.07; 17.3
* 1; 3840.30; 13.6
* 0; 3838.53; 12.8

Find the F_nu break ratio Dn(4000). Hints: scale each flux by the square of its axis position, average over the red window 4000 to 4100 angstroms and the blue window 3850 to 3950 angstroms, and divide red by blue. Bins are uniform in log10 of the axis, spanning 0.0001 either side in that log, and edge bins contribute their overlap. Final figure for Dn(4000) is 1.89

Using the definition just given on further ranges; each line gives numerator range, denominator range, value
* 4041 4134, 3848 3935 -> 1.88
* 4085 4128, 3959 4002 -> 1.46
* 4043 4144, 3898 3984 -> 1.75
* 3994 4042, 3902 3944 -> 1.86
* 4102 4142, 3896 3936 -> 1.83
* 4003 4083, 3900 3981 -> 1.75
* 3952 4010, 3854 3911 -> 1.38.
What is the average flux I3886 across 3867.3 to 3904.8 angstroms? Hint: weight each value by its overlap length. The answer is 18.9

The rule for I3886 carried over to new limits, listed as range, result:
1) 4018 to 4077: 32.5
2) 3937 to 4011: 24.1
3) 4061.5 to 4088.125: 32.5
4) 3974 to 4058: 31.2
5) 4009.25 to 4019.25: 33.6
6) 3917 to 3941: 15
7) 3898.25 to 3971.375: 19.4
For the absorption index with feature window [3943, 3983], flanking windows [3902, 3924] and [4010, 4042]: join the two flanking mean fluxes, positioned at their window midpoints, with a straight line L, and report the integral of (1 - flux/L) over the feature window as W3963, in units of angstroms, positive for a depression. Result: 9.3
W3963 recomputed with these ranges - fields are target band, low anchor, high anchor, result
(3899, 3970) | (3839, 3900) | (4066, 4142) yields 7.3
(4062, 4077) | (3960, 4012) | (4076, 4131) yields -1.2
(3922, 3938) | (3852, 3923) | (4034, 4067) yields 7.1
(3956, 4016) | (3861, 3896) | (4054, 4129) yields -1.5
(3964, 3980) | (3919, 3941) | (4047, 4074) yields 2.3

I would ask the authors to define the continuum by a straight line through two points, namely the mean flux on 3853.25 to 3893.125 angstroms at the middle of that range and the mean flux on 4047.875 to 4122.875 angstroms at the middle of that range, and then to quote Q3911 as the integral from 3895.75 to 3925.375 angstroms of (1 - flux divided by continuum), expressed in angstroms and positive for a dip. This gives -3.8 angstroms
